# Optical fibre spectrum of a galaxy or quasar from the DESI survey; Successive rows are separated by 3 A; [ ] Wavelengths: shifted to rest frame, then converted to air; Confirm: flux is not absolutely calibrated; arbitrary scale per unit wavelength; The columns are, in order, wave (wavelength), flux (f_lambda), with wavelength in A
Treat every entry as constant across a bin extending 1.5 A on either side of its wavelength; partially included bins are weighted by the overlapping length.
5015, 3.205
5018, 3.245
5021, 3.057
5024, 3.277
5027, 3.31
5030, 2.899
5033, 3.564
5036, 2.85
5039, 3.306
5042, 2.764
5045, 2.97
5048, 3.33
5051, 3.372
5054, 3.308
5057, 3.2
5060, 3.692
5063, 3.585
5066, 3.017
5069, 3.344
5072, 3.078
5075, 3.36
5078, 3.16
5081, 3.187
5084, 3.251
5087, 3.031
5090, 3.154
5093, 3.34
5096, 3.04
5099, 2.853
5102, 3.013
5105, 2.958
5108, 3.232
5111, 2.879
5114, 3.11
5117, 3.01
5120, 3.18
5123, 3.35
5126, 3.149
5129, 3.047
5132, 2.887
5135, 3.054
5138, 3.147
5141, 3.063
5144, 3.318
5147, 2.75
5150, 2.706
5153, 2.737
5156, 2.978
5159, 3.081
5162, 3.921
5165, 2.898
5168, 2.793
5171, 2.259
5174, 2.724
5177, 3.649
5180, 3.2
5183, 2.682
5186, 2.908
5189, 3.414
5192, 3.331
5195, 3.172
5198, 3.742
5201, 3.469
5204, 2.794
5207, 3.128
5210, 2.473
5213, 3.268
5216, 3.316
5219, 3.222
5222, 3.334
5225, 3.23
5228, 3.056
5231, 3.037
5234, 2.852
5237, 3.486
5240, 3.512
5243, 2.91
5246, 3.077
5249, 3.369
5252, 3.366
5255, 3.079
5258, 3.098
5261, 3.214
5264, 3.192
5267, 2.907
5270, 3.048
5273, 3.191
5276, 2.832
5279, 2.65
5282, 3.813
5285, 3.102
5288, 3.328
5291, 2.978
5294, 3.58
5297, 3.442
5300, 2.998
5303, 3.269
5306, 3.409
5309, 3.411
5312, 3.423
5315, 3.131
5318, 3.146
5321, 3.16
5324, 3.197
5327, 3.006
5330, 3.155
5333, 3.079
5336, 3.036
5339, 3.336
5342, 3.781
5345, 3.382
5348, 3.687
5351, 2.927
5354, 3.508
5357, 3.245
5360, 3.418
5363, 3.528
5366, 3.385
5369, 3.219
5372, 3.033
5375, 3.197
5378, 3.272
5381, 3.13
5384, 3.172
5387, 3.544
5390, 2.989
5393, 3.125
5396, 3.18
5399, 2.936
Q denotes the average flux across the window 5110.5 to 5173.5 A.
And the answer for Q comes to 3.01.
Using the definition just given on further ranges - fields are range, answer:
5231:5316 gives 3.2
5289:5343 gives 3.25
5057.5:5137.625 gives 3.15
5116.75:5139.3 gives 3.11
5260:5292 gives 3.11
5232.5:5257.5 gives 3.2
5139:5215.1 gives 3.06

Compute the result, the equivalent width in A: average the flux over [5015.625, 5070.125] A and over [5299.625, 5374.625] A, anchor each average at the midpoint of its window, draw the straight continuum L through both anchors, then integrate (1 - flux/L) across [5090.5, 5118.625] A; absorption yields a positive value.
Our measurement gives 1.6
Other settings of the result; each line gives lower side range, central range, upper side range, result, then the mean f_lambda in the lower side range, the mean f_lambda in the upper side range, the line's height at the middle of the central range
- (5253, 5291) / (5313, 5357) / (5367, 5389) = -1.0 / 3.12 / 3.22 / 3.18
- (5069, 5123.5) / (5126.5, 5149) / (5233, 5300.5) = 0.7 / 3.12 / 3.18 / 3.14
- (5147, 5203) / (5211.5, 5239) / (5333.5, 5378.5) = -0.5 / 3.08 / 3.33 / 3.15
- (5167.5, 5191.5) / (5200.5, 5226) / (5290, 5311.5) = -0.4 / 2.98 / 3.31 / 3.07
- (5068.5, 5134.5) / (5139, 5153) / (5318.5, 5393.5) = 0.9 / 3.11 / 3.26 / 3.14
